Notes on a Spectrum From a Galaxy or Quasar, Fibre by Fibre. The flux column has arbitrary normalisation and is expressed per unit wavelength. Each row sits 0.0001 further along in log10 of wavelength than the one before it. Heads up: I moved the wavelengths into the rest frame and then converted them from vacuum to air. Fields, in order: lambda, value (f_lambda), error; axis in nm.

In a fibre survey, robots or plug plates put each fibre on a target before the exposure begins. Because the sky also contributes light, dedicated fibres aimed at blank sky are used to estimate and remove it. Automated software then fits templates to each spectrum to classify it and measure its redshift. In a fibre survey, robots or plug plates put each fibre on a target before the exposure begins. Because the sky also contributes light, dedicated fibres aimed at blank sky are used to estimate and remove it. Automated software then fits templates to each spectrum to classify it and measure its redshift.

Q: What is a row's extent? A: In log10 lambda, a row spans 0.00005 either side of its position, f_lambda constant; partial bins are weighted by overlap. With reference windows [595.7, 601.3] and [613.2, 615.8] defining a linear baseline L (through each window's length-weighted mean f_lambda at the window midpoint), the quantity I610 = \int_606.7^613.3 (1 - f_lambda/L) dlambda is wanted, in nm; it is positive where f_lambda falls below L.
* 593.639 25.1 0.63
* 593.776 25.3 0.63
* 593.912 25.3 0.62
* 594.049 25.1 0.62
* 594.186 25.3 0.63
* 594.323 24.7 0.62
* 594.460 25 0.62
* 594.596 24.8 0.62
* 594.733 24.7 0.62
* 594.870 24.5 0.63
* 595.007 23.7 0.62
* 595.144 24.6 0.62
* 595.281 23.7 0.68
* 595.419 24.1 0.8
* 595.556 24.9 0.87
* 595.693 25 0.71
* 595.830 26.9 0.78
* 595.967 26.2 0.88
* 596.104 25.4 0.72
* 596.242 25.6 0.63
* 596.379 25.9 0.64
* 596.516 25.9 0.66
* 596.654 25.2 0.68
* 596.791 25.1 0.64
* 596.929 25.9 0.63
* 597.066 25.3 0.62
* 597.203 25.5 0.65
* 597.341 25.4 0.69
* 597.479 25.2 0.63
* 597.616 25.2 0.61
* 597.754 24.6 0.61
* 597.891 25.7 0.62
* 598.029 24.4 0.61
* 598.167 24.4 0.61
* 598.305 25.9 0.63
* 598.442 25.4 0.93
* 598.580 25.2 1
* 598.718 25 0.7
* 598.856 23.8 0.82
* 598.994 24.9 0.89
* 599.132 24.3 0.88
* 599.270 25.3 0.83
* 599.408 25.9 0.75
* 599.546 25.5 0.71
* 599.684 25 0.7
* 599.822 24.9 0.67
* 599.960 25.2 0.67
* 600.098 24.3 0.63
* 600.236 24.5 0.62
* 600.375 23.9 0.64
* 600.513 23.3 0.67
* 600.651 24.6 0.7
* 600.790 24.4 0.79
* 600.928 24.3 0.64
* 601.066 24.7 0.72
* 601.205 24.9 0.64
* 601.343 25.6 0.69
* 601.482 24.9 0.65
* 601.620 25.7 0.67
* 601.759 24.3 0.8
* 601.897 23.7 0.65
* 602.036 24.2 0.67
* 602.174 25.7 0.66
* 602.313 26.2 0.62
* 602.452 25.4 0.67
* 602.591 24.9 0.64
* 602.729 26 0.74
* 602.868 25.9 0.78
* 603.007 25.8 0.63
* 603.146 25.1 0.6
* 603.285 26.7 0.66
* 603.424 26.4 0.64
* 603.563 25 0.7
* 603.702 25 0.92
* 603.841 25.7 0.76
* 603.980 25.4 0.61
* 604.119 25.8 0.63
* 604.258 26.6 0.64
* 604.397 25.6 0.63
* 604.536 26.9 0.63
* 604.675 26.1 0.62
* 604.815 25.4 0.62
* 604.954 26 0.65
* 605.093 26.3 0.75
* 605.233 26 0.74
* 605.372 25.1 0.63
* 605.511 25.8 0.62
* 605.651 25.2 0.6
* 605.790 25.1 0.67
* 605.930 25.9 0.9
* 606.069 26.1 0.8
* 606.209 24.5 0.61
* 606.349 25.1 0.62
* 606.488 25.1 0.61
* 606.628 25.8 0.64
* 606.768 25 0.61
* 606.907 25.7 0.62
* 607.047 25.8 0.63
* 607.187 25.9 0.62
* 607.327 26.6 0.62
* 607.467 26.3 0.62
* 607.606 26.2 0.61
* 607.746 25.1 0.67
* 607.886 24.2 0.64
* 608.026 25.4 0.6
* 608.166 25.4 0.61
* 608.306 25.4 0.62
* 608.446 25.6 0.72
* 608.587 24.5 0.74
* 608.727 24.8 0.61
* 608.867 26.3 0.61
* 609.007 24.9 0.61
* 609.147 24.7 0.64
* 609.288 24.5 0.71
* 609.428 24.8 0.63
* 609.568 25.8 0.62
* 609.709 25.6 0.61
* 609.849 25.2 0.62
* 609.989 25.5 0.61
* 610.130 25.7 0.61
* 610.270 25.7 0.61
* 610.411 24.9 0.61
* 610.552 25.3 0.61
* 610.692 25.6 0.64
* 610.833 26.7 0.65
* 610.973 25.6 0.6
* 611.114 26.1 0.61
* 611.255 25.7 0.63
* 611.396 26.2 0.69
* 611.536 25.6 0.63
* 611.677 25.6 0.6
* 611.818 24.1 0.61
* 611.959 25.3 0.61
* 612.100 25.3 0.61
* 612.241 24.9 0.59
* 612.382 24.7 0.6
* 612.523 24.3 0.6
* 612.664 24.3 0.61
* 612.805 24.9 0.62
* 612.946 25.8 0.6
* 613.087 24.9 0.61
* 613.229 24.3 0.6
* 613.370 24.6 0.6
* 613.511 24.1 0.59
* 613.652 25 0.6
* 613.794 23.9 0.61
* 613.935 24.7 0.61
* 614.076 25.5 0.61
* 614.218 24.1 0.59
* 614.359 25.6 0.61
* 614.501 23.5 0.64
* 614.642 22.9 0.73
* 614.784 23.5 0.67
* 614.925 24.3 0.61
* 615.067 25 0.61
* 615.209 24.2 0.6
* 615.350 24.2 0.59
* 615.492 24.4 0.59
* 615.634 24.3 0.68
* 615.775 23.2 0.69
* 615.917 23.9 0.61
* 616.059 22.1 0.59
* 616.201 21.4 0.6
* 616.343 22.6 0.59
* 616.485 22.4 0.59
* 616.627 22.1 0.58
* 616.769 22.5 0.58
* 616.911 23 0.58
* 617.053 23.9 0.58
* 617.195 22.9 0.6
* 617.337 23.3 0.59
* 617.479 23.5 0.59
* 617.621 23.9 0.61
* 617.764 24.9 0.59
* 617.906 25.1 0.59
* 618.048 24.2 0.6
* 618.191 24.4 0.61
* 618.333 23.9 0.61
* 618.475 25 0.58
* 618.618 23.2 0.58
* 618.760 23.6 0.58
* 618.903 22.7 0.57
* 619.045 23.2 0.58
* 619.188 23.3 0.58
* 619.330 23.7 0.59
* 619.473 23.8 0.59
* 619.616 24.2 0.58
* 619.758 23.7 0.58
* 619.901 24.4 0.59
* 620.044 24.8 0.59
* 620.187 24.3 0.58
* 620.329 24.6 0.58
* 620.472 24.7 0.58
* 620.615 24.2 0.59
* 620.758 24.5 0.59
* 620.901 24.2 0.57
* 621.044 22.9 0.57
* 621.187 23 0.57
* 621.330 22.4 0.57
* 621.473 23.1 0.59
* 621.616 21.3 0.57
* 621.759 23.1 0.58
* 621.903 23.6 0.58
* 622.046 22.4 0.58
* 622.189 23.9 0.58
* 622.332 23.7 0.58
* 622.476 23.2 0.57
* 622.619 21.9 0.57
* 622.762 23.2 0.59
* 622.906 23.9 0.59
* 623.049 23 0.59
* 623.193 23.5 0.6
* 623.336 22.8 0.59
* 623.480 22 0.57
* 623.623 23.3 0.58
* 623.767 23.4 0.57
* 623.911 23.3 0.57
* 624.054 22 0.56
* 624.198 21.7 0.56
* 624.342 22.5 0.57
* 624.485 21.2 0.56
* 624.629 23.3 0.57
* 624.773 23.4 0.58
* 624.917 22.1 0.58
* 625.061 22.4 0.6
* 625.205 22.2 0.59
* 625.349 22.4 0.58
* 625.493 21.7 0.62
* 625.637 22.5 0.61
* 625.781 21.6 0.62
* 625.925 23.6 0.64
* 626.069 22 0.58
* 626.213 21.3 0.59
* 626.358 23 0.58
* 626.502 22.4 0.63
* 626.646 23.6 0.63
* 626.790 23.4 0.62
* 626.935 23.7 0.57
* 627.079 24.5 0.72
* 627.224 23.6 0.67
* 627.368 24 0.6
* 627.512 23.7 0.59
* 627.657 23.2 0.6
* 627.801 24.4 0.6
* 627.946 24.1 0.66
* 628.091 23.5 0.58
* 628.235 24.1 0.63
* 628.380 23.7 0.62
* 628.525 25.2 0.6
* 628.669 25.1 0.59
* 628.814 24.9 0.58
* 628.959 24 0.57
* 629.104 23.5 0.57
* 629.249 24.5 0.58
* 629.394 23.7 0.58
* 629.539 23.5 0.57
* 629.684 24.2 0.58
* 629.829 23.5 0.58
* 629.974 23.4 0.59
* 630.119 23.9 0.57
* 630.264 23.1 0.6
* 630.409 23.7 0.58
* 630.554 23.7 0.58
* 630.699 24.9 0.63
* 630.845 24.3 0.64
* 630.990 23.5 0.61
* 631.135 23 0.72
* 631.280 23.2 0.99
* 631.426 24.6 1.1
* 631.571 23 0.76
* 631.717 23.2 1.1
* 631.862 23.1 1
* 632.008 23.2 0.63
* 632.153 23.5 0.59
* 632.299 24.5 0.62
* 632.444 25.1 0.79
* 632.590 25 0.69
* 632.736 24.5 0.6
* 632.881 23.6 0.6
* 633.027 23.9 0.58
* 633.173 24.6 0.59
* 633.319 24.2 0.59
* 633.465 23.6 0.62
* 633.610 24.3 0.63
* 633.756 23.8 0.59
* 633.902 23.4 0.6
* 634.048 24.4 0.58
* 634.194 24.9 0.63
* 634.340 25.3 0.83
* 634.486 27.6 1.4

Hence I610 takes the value -0.22 nm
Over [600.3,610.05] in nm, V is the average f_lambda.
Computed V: 25.4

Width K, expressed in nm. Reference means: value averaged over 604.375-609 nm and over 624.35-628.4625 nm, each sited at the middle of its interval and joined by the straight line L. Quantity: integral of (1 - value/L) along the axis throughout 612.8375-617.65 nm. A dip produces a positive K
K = 0.13 nm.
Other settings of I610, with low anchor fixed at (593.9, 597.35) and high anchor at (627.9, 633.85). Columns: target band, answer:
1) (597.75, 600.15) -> 0.002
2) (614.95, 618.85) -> 0.130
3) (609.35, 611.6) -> -0.090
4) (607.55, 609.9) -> -0.048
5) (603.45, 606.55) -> -0.102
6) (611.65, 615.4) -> -0.005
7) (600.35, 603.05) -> 0.000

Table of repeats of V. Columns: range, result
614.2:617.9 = 23.5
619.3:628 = 23.2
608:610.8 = 25.3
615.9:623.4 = 23.5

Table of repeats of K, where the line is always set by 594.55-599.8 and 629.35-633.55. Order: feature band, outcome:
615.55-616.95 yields 0.09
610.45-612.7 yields -0.07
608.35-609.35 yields -0.02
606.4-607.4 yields -0.04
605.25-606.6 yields -0.03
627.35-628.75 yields -0.01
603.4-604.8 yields -0.05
